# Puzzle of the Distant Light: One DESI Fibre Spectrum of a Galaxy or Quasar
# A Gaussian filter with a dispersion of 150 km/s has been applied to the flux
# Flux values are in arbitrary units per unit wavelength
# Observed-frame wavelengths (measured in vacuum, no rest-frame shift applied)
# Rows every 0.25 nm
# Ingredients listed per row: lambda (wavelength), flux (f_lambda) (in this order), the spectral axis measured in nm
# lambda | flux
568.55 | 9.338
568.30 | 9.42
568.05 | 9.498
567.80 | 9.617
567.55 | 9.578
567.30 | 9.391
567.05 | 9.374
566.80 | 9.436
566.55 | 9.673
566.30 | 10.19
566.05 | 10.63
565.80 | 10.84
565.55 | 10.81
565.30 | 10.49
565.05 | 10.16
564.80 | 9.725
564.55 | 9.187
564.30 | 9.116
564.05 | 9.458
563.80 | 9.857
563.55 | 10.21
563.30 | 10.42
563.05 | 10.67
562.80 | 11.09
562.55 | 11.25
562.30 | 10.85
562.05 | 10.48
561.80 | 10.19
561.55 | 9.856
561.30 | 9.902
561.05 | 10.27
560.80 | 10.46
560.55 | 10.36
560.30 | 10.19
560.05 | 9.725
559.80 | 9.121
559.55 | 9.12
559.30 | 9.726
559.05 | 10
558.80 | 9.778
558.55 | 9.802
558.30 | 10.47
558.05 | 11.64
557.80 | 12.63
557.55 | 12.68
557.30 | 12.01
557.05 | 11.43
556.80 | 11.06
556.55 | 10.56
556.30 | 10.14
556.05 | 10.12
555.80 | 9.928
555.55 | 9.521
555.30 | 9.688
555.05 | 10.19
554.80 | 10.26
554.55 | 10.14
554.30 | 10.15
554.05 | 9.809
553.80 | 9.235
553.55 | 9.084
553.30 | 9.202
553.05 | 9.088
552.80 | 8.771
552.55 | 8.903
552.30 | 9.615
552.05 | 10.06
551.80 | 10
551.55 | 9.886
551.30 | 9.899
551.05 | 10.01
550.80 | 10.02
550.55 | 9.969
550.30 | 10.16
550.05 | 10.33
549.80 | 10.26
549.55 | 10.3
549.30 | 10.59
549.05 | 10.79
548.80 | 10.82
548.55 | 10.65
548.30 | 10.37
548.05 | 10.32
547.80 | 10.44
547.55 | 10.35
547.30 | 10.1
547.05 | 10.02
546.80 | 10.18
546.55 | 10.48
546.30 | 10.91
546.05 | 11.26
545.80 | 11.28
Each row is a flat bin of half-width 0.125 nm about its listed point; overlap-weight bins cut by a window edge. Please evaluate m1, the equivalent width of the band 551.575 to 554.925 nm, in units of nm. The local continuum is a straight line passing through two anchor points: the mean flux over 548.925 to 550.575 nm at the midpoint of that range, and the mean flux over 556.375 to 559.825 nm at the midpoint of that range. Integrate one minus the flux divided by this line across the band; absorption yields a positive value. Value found 0.30 nm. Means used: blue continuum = 10.4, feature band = 9.57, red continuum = 10.8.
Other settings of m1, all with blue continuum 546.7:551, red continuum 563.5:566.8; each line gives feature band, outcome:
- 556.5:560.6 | -0.19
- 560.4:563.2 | -0.12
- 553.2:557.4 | 0.02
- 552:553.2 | 0.12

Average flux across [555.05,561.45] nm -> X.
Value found 10.4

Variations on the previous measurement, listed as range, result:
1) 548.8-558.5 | 10.2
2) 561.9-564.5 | 10.3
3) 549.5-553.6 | 9.74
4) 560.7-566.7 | 10.2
